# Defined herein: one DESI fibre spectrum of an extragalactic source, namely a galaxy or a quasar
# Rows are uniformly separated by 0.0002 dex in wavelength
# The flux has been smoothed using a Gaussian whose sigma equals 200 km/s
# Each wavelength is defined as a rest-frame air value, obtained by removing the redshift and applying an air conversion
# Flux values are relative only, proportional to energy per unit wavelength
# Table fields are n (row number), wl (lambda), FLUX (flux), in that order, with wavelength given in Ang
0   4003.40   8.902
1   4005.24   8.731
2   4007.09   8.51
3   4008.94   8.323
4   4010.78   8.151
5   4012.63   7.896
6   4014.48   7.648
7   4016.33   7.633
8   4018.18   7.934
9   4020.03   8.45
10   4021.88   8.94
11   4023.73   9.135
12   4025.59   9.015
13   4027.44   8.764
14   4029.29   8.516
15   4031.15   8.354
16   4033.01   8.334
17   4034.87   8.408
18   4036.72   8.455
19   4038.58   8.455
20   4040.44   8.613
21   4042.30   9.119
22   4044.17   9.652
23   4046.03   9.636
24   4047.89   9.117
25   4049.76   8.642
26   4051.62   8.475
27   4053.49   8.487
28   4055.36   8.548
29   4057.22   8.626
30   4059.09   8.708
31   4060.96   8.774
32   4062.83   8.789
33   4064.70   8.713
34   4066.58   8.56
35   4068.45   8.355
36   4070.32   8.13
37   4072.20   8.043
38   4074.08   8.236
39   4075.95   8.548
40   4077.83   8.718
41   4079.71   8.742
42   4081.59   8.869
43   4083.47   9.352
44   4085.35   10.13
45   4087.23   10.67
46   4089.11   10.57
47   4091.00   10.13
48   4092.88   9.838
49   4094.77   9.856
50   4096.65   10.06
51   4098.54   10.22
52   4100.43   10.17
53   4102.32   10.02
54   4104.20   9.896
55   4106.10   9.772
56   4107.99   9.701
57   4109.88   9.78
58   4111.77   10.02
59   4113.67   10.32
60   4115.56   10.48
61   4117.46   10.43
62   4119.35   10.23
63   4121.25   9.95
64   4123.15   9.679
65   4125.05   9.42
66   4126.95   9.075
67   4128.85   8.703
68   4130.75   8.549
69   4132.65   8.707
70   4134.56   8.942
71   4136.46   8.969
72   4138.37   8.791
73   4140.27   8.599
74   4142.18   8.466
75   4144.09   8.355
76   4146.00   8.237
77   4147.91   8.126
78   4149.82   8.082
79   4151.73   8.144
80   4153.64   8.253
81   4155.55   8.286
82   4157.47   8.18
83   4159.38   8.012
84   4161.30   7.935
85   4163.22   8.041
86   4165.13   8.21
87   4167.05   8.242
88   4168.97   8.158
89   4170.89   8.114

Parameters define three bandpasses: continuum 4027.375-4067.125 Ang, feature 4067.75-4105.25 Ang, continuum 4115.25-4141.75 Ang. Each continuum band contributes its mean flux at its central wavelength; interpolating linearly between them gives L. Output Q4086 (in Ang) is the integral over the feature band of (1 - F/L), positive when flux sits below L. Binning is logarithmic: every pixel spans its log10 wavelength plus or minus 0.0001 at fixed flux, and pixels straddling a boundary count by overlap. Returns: -1.9 Ang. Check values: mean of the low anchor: 8.72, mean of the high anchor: 9.28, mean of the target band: 9.44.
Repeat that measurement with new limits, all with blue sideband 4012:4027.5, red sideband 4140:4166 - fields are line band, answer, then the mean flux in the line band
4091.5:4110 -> -3.76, 9.94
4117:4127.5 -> -1.98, 9.8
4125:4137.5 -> -0.98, 8.87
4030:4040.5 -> -0.09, 8.42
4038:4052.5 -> -1.12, 8.98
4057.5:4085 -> -1.13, 8.64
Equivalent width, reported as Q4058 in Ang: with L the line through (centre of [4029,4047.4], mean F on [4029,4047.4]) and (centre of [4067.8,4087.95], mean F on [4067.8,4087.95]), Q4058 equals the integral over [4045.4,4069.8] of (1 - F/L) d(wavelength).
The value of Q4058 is 0.3 Ang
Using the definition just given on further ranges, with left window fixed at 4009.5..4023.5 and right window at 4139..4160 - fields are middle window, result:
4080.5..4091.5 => -2.3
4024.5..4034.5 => -0.5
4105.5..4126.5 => -4.4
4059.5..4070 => -0.5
